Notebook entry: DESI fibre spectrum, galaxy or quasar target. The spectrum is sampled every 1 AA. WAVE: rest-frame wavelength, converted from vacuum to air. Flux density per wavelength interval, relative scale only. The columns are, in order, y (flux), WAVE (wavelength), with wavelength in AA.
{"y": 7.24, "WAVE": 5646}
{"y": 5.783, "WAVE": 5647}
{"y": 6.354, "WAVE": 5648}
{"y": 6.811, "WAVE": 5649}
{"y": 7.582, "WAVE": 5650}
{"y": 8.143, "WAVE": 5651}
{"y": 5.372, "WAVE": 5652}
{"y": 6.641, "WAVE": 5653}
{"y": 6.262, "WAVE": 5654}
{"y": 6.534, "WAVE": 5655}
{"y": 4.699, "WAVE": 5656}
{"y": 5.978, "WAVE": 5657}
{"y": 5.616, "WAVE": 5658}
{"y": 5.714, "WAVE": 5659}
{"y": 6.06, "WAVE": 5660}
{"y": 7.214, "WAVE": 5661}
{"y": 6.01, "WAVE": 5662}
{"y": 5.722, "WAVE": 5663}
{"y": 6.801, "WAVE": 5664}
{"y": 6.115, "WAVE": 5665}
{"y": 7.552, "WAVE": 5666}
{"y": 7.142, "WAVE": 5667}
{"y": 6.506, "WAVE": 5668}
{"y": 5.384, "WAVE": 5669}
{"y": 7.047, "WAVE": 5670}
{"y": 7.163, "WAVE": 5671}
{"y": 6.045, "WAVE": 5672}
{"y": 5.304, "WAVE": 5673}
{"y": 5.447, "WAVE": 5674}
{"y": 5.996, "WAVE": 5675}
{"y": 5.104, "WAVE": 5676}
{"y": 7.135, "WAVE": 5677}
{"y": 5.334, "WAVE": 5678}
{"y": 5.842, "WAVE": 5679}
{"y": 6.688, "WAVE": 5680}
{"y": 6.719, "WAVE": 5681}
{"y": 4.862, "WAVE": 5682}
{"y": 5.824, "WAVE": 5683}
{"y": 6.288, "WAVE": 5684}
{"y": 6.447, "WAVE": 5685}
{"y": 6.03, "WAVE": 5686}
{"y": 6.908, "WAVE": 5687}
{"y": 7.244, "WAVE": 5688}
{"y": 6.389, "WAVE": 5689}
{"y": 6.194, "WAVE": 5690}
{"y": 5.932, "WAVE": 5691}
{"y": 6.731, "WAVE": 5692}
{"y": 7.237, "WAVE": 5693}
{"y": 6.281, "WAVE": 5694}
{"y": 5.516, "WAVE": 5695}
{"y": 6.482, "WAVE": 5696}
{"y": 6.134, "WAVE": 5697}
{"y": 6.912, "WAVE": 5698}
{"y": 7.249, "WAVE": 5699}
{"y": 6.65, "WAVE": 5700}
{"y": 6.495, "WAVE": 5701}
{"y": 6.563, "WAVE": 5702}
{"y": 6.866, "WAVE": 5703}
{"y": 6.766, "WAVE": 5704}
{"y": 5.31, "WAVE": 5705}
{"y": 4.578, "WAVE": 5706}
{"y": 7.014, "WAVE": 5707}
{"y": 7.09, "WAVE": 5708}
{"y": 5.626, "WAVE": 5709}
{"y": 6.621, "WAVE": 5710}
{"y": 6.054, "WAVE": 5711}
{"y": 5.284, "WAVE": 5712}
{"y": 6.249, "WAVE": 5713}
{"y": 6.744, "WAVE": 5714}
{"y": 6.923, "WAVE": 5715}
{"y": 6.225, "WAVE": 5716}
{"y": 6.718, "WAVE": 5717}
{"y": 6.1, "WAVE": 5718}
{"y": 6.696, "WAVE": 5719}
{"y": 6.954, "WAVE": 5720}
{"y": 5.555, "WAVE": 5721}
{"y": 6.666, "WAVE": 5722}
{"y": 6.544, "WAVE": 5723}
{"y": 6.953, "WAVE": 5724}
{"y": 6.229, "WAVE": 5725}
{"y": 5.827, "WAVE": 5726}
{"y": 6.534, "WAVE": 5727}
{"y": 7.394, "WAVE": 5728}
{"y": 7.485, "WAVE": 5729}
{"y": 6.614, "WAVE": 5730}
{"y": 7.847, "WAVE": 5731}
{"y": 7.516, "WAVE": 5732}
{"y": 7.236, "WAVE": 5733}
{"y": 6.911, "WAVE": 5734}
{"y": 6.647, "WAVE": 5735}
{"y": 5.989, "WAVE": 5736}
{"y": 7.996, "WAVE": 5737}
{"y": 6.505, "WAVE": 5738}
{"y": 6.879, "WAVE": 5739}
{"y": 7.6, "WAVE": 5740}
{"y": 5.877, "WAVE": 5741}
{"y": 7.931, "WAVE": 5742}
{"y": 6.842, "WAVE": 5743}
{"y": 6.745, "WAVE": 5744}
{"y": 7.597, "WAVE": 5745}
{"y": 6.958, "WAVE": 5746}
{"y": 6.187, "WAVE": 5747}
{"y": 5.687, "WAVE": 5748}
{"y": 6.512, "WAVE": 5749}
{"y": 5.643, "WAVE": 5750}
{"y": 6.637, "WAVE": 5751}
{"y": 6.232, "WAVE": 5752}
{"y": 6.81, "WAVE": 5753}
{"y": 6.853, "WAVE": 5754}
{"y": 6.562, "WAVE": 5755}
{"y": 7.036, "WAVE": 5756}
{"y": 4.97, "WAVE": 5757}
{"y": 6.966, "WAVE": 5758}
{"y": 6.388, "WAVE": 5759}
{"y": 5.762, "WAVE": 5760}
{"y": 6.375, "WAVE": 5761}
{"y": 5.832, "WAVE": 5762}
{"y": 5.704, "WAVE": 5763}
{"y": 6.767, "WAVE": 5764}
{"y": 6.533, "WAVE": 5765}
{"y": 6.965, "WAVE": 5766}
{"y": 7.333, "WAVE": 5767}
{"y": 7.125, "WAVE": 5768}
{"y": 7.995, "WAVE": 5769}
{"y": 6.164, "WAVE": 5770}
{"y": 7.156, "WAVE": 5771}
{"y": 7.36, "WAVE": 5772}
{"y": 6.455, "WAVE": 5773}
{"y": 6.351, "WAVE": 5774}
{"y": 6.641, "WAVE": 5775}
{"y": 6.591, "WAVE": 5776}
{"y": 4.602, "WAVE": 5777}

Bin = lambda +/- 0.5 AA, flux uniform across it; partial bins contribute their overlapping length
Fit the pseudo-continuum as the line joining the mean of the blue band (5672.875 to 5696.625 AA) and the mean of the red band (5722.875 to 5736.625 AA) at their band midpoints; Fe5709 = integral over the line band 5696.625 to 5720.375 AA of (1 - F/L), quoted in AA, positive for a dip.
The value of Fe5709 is 0.5 AA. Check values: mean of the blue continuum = 6.18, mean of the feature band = 6.41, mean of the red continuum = 6.86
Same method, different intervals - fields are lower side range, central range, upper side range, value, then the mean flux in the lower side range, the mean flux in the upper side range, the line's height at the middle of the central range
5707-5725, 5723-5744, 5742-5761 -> -1.5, 6.42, 6.5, 6.46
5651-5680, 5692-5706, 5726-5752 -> 0.1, 6.18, 6.84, 6.48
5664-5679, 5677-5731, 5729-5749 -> 1.3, 6.24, 6.93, 6.57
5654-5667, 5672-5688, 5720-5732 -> 0.8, 6.21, 6.74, 6.37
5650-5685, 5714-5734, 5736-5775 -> -0.8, 6.21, 6.66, 6.5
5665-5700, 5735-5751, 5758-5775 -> -0.4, 6.33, 6.65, 6.56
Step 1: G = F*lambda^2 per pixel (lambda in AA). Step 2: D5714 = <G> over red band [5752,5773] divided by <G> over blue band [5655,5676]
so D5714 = 1.11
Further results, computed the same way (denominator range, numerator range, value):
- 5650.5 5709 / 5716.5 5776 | 1.09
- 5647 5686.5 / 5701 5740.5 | 1.08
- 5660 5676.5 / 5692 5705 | 1.05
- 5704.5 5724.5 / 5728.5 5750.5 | 1.10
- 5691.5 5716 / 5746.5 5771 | 1.03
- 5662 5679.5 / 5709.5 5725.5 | 1.05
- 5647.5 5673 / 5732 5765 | 1.06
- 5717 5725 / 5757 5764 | 0.96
